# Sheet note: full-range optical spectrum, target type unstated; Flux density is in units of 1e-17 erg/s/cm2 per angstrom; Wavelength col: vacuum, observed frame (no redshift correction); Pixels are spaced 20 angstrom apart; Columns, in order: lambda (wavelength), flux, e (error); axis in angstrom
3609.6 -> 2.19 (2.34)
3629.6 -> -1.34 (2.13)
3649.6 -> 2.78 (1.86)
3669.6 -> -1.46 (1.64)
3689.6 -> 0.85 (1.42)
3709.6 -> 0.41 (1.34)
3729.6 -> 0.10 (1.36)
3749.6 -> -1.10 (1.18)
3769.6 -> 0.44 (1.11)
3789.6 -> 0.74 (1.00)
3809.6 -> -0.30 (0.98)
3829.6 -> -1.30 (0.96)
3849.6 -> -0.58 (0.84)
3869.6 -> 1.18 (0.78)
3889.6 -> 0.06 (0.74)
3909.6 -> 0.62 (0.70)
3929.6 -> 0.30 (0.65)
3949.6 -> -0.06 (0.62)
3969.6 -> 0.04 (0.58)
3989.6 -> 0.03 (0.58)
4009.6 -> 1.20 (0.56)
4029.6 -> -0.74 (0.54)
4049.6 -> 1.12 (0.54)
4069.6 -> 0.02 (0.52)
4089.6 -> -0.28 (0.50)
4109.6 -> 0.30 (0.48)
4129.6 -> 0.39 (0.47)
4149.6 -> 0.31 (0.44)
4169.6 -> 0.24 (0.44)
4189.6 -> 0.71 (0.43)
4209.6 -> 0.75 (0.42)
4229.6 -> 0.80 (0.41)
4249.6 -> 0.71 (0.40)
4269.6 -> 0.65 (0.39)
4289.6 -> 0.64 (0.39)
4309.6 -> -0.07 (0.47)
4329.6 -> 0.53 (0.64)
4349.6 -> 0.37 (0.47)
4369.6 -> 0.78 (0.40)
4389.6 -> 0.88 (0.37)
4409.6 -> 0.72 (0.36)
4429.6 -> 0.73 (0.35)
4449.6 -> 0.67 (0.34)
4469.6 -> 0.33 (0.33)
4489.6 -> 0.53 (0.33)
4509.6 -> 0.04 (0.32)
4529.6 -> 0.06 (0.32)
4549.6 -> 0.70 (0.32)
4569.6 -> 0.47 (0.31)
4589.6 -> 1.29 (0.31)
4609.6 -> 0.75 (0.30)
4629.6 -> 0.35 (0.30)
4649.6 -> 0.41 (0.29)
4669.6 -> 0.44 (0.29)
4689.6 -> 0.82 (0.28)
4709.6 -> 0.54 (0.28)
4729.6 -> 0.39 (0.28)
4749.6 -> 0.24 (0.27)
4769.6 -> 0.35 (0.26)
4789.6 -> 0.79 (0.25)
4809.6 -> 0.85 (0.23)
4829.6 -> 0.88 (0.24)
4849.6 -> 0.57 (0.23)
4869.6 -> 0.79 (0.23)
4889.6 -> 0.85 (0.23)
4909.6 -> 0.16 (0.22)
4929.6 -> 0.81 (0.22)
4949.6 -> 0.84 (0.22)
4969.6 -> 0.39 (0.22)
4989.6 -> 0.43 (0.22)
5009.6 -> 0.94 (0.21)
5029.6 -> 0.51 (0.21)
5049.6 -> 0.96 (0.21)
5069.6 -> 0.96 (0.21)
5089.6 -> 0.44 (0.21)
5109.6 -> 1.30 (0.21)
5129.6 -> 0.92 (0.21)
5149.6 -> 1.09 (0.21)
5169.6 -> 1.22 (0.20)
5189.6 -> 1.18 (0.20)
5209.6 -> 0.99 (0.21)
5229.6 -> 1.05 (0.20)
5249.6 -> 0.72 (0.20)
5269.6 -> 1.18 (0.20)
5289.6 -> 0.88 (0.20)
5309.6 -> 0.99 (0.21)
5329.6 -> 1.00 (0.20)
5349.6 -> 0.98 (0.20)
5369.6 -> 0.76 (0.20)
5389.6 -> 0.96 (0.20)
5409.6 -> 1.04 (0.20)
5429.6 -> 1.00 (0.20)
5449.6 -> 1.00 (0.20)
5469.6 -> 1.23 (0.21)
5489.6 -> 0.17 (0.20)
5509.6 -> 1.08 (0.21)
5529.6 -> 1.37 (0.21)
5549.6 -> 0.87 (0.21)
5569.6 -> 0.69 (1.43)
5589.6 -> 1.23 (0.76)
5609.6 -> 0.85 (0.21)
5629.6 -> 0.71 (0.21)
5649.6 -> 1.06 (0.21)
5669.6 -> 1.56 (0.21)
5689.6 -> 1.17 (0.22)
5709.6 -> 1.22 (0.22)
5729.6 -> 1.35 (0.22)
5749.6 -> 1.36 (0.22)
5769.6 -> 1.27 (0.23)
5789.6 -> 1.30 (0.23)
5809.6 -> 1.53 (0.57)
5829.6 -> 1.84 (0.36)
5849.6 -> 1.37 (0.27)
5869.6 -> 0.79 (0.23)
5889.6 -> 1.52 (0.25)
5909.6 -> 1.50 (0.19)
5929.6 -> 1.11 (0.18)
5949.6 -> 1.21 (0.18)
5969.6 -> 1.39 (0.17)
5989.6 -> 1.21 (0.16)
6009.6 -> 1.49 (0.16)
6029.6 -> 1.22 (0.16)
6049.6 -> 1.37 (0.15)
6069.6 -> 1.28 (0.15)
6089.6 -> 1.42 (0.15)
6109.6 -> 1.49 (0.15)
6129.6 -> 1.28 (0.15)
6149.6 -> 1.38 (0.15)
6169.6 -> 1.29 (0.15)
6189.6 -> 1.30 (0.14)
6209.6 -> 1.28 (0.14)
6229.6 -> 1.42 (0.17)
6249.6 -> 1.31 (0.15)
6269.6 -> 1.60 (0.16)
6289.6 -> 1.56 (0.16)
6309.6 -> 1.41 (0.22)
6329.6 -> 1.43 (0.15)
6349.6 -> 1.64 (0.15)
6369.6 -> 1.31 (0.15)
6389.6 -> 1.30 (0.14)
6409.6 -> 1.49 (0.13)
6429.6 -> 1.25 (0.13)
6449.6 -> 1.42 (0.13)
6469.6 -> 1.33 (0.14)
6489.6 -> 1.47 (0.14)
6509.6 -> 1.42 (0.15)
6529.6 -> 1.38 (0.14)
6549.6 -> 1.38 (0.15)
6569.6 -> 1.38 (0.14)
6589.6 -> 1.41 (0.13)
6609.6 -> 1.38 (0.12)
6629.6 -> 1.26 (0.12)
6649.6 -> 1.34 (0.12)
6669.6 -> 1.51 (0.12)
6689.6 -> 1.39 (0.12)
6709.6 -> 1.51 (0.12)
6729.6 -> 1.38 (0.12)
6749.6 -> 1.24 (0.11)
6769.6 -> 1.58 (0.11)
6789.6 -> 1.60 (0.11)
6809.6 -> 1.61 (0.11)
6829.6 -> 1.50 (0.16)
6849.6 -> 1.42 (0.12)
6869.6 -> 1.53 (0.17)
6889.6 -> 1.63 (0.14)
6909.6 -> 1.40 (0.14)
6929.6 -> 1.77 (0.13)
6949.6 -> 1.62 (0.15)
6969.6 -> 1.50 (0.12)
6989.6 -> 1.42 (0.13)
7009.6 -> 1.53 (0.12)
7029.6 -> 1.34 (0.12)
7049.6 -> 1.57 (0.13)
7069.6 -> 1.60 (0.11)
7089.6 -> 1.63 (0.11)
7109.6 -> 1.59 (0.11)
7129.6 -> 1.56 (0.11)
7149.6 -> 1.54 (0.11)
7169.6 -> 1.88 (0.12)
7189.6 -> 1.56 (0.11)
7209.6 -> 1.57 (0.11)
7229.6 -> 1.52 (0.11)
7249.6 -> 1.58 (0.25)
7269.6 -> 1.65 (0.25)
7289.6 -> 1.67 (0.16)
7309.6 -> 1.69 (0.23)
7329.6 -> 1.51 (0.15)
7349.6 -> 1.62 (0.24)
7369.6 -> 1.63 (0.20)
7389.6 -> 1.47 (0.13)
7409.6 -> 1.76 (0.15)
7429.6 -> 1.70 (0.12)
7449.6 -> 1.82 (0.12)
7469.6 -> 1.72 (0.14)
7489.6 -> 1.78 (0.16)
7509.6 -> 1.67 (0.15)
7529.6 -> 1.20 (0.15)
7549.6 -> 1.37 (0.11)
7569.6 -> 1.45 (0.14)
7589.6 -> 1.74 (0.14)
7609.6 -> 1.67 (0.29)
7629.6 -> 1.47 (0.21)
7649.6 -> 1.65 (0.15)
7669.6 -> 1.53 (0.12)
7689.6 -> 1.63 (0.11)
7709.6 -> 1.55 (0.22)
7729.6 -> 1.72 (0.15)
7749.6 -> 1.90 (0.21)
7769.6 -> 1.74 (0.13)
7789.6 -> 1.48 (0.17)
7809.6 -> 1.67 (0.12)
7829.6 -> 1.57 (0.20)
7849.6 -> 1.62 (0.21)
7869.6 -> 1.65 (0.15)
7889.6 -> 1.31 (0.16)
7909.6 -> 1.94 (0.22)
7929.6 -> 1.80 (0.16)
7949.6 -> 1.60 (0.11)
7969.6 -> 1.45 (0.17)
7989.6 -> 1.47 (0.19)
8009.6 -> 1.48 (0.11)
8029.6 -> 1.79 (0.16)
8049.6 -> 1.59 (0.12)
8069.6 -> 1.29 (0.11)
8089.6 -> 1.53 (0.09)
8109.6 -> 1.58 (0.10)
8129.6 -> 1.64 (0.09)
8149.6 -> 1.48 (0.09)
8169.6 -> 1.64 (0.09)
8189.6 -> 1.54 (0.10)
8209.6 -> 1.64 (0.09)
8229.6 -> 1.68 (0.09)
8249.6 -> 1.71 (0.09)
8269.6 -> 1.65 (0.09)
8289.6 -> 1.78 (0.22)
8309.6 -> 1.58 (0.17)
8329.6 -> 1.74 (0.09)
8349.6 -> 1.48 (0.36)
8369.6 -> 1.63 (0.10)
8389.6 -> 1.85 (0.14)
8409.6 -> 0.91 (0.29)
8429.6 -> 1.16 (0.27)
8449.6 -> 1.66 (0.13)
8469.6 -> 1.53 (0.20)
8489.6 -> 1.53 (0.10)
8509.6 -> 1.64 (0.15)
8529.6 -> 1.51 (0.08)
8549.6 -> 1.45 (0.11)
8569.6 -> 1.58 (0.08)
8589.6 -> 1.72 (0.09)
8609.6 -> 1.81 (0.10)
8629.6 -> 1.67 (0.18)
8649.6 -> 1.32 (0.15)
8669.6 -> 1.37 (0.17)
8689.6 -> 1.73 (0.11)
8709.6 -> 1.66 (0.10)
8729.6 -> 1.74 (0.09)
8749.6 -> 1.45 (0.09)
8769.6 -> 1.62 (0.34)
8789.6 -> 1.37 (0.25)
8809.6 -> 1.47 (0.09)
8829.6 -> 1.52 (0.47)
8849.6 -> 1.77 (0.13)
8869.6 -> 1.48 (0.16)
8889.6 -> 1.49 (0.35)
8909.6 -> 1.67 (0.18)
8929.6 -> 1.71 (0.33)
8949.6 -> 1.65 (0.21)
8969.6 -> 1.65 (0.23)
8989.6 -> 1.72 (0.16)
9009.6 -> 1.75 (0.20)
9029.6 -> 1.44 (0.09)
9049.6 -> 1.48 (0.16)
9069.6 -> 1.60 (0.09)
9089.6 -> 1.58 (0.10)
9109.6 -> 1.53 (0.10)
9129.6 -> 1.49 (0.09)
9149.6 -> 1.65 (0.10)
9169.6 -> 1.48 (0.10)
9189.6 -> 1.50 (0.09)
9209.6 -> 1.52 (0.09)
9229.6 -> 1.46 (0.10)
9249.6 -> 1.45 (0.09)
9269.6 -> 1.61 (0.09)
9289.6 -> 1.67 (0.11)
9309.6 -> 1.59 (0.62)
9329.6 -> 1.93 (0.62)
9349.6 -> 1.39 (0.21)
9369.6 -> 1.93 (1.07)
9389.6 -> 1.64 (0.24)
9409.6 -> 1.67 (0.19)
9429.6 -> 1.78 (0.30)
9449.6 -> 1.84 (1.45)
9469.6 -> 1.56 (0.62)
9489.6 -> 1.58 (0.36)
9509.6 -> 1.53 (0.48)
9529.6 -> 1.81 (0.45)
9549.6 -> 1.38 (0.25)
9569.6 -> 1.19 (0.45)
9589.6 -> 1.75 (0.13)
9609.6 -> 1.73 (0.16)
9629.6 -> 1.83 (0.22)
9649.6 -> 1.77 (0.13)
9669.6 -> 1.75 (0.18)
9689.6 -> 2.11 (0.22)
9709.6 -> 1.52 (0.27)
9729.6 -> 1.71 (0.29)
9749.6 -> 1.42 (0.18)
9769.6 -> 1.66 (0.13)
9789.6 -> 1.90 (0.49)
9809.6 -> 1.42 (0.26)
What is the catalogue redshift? 0.279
